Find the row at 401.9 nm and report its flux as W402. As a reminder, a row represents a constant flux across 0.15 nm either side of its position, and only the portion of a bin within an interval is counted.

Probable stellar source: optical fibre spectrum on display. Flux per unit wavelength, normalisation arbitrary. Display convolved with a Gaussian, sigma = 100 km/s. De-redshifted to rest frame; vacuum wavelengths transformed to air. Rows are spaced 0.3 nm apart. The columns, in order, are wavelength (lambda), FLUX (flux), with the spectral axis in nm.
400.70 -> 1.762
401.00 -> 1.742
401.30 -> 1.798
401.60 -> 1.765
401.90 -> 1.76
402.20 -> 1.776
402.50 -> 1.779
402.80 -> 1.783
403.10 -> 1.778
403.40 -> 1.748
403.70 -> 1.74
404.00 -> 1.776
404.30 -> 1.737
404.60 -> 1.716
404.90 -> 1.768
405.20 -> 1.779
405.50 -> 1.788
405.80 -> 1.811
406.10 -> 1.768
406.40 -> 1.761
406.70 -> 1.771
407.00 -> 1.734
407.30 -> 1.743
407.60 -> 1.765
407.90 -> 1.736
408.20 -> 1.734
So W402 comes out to 1.76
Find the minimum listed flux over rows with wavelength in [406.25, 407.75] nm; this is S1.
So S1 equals 1.734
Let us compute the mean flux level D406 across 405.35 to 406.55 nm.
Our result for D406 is 1.78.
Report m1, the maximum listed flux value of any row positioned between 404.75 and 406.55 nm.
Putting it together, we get 1.811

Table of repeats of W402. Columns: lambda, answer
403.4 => 1.748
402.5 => 1.779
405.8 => 1.811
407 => 1.734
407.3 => 1.743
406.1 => 1.768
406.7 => 1.771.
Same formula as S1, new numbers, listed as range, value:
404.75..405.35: 1.768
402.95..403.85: 1.74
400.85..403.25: 1.742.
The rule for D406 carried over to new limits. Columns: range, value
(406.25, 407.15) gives 1.76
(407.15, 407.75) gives 1.75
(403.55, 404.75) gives 1.74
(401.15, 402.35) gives 1.77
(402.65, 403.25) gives 1.78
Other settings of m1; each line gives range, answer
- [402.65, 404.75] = 1.783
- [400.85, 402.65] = 1.798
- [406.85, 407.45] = 1.743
